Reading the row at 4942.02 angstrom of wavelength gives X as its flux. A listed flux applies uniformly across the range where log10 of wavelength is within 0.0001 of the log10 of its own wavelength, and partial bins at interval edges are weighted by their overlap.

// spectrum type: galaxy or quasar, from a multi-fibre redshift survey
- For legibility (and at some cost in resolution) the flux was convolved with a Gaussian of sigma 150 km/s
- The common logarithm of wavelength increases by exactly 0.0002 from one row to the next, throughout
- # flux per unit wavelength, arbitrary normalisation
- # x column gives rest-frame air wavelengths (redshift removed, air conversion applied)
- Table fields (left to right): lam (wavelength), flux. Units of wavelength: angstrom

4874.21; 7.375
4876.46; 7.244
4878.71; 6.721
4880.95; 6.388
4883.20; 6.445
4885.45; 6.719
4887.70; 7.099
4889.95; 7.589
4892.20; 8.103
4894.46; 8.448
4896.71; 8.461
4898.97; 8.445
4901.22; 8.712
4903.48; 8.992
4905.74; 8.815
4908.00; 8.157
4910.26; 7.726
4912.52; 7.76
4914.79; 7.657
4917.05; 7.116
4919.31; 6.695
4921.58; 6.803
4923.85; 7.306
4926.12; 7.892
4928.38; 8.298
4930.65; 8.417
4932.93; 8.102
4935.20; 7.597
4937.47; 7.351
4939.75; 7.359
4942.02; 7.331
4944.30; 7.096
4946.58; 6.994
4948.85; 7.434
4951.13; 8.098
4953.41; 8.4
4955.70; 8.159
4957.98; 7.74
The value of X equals 7.331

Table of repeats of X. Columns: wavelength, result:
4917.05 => 7.116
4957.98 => 7.74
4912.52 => 7.76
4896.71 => 8.461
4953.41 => 8.4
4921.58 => 6.803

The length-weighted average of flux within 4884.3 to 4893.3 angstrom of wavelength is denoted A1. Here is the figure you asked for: 7.38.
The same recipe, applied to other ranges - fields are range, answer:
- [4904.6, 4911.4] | 8.23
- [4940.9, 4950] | 7.22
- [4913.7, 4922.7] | 7.07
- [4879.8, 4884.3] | 6.43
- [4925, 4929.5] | 8.11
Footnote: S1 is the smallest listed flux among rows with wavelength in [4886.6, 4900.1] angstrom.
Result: 7.099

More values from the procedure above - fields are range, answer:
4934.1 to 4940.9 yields 7.351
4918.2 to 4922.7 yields 6.695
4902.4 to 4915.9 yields 7.657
